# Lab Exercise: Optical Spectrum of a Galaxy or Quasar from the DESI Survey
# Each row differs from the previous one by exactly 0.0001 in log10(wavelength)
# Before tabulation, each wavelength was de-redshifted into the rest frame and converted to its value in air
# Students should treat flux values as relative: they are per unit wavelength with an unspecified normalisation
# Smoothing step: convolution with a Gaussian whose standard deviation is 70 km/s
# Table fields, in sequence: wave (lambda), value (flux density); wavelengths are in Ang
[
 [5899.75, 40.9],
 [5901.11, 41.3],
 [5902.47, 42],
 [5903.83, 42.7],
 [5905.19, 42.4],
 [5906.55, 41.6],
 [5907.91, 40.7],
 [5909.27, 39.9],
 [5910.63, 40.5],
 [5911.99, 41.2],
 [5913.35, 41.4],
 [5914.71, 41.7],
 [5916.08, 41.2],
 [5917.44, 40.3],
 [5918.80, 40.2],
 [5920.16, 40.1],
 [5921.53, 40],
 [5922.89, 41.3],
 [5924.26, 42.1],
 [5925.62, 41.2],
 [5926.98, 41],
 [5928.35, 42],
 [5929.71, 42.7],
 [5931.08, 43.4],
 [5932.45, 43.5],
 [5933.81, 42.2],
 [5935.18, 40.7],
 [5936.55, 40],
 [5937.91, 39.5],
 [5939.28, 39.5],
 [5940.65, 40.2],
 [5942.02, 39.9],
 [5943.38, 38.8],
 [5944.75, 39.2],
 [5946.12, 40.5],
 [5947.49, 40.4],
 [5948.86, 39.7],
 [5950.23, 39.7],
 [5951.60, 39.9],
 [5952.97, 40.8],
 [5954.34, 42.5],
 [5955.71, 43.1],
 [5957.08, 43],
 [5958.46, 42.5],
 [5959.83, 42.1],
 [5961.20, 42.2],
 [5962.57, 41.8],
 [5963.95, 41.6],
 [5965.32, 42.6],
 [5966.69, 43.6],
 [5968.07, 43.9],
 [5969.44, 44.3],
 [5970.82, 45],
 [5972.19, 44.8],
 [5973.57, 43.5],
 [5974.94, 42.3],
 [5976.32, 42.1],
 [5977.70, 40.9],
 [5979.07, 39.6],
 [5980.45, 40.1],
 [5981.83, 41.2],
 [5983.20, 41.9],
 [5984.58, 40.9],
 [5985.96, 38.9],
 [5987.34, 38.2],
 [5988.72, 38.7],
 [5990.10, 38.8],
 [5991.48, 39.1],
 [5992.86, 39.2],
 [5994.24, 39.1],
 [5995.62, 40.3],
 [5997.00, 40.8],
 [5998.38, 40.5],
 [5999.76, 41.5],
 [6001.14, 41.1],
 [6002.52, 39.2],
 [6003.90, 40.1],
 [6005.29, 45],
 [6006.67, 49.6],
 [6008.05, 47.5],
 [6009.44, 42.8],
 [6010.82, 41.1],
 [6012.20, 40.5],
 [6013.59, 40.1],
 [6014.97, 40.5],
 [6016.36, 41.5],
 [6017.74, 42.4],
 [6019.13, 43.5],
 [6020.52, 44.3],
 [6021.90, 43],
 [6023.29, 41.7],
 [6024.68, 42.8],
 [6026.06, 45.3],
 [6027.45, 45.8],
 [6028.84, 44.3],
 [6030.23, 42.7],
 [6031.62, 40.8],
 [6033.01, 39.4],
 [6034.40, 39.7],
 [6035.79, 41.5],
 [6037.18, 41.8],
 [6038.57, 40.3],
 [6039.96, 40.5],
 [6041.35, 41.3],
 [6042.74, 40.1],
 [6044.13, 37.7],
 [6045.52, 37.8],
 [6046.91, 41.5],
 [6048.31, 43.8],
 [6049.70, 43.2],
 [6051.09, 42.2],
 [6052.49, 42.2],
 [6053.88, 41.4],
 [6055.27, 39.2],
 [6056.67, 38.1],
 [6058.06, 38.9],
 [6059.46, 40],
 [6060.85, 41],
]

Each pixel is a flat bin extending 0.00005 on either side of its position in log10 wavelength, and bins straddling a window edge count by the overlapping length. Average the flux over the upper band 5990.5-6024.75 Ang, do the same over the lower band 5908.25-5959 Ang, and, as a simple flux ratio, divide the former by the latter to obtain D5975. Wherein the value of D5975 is 1.0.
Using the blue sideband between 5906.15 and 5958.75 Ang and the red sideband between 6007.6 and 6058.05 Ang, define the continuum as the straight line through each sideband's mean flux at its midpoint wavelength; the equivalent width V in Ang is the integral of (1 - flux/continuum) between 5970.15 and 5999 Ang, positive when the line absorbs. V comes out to 0.4 Ang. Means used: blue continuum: 41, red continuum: 41.7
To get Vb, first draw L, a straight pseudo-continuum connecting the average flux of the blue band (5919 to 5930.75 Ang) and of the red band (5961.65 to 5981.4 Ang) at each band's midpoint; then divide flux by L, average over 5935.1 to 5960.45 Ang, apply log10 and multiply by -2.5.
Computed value 0.03 mag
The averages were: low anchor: 41.3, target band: 40.6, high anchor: 42.5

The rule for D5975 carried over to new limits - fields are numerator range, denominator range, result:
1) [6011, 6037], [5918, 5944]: 1.03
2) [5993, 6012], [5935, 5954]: 1.05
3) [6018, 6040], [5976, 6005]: 1.06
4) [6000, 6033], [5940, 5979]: 1.02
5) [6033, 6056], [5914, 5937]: 0.99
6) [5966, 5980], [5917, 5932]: 1.04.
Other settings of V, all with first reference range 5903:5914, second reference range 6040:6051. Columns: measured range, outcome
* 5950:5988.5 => -0.7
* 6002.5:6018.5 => -0.7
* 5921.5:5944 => 0.1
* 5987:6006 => 0.4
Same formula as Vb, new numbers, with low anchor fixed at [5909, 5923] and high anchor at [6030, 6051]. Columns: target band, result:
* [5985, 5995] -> 0.05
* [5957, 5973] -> -0.06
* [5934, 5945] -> 0.02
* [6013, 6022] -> -0.04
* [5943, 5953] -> 0.02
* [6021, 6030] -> -0.08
